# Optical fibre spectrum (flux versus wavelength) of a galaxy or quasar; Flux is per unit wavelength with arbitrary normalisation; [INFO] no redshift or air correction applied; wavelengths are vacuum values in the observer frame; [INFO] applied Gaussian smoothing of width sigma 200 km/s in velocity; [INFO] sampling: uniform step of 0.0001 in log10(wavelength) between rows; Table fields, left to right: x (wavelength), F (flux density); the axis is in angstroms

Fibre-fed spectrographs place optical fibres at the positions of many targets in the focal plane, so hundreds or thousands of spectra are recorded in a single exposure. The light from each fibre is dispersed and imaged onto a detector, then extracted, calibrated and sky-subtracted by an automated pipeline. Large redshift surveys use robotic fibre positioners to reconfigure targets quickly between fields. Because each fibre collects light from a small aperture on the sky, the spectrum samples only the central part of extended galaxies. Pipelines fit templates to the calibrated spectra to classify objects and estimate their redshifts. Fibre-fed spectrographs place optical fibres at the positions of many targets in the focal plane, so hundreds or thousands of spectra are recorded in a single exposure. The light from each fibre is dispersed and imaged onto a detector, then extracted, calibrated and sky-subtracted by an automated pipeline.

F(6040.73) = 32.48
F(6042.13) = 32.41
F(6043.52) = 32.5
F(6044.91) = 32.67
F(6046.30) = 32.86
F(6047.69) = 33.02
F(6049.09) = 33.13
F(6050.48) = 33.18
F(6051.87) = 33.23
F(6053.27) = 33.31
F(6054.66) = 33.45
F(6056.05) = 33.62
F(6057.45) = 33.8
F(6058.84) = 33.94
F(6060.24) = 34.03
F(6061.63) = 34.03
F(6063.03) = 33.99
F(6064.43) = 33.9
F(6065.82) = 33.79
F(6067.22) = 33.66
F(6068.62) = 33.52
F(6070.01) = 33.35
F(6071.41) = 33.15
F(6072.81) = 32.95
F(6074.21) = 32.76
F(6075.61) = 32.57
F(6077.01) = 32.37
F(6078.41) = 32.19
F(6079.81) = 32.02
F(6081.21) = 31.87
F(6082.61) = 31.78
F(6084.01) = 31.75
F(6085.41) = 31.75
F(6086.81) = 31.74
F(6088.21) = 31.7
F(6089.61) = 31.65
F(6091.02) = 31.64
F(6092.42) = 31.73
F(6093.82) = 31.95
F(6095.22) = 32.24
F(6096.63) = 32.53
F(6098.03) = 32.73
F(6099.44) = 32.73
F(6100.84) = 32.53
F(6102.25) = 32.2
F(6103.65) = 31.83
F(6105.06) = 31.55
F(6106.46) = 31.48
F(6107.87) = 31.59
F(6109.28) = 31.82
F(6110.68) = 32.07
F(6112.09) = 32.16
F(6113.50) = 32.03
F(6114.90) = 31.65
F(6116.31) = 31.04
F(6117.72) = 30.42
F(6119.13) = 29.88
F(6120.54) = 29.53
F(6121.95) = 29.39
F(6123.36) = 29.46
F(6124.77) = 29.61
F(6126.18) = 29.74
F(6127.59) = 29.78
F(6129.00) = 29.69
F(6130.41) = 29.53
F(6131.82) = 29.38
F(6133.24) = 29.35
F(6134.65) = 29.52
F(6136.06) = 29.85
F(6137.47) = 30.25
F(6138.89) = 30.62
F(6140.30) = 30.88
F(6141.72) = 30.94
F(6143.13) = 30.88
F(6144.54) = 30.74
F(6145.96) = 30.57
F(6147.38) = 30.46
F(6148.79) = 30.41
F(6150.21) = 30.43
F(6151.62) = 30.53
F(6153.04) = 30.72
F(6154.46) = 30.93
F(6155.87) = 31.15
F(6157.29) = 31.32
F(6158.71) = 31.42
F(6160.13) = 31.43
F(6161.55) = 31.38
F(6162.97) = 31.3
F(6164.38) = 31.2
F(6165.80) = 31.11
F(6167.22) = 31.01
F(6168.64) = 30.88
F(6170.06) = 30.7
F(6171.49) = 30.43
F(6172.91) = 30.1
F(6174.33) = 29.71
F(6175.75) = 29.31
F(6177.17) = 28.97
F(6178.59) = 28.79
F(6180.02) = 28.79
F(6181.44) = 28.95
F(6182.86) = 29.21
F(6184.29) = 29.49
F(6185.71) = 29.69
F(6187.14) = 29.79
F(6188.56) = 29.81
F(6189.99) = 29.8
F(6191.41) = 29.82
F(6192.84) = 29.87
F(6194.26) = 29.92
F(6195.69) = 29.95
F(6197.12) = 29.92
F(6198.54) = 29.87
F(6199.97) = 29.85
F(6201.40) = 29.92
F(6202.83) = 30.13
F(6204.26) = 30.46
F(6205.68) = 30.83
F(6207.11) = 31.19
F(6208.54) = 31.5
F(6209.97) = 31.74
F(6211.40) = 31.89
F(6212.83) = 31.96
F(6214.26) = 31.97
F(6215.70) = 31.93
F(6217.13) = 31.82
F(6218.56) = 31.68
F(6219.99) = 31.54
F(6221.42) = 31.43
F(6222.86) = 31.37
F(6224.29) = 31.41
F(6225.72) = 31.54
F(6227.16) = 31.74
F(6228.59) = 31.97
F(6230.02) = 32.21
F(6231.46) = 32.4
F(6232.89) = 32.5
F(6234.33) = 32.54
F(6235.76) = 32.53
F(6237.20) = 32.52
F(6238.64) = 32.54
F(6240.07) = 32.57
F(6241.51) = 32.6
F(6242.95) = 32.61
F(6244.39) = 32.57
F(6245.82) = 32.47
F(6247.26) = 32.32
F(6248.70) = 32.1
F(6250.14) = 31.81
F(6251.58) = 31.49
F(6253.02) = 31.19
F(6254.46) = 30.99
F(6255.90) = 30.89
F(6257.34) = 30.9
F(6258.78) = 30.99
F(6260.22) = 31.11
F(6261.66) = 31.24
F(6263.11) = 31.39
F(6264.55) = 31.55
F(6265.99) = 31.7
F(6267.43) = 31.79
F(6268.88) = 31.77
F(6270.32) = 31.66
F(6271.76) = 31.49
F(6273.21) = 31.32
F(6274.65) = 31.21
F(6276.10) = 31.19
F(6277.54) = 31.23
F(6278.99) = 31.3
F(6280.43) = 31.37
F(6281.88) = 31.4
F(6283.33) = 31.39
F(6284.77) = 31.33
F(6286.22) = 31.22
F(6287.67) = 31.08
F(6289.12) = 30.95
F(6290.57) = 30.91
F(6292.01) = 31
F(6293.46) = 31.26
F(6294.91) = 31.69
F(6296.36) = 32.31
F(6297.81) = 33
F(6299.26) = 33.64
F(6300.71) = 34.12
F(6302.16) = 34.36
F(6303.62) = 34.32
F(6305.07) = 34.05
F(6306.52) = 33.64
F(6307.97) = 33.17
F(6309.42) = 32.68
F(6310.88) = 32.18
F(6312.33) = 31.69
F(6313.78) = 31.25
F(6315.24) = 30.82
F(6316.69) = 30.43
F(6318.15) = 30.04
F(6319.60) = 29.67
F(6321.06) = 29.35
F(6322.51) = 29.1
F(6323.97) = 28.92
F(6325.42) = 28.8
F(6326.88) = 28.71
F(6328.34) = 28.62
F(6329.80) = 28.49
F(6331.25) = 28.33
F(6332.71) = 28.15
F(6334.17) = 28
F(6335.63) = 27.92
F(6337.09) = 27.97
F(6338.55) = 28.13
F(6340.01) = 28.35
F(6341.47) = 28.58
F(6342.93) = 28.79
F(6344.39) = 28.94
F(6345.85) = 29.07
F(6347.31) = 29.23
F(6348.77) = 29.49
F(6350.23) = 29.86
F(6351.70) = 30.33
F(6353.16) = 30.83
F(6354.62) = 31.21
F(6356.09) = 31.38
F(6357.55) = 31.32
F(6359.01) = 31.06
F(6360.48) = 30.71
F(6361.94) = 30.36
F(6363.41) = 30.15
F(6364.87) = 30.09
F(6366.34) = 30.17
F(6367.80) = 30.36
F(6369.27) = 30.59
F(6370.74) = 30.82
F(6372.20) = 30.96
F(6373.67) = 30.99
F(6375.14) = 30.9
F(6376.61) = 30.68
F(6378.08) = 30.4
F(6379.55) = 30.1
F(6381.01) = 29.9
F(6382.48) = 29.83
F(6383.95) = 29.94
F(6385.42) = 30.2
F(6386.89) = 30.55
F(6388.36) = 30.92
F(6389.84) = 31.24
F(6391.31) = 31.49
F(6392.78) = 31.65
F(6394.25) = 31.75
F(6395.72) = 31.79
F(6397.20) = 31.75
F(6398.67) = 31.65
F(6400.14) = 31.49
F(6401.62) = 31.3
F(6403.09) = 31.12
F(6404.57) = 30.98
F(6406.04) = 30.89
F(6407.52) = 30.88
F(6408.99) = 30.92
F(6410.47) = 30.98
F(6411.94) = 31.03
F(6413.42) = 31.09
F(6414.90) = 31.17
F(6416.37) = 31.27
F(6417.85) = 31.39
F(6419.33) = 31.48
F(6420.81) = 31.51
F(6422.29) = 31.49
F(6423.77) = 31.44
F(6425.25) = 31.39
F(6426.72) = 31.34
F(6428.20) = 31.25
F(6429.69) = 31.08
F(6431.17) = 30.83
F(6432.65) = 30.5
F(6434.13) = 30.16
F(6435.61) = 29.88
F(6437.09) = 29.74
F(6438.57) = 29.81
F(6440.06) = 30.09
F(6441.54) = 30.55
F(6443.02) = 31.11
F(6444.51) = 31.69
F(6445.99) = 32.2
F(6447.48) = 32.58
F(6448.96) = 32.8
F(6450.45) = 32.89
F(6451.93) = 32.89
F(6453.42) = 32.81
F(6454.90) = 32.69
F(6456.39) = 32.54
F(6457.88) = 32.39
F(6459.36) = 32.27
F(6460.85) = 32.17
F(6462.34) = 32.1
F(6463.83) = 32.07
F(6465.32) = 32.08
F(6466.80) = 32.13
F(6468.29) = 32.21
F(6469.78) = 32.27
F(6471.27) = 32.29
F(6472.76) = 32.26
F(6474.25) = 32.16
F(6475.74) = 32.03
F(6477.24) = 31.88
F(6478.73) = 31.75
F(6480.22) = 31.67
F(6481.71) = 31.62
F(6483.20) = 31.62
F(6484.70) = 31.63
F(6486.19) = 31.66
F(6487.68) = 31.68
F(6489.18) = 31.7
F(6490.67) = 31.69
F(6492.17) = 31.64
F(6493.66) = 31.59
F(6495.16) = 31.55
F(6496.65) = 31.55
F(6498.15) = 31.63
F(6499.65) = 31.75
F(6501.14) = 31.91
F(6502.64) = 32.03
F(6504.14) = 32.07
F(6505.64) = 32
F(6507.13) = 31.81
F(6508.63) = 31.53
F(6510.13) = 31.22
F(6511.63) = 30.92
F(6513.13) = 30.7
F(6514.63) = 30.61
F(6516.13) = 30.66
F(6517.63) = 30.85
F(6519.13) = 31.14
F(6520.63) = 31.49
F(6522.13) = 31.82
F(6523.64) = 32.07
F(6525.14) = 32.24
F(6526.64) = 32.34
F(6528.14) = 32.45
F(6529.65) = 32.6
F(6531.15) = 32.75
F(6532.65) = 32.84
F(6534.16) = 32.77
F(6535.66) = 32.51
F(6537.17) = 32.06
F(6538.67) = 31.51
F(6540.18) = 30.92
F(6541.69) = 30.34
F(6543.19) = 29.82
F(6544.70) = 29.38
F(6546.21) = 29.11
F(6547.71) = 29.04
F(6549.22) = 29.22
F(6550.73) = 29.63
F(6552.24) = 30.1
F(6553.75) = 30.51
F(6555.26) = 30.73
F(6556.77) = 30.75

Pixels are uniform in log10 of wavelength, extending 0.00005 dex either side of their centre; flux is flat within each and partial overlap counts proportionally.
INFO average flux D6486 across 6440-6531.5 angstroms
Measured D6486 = 31.9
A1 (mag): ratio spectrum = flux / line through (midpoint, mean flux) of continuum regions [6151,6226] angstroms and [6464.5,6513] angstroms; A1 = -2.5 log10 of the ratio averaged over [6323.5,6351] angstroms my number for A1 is 0.09 mag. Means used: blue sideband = 30.6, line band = 28.6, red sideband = 31.8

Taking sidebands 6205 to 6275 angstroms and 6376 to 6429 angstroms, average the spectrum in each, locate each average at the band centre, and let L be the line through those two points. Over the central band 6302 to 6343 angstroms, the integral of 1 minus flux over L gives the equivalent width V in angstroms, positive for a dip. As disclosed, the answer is 1.7 angstroms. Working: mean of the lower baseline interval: 31.8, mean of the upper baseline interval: 31.1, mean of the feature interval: 30.1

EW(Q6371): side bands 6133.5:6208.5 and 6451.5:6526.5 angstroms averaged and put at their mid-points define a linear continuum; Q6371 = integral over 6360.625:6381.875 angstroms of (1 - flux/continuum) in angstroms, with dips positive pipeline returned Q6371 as 0.5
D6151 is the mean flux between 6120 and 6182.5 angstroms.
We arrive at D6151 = 30.3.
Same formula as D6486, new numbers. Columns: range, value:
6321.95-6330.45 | 28.7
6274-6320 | 31.9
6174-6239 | 30.8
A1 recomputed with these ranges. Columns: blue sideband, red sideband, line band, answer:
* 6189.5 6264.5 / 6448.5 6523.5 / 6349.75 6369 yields 0.036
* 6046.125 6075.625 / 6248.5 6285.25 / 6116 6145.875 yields 0.094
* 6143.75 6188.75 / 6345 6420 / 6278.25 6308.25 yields -0.057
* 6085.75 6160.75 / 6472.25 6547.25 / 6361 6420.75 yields 0.018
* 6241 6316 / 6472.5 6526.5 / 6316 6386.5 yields 0.073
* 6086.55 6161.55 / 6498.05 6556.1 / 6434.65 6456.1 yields -0.013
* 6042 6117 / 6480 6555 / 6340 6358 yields 0.070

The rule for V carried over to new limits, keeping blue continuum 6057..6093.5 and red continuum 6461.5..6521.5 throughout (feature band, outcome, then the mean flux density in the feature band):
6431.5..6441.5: 0.5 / 30.1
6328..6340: 1.5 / 28.2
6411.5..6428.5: 0.3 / 31.3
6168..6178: 0.8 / 30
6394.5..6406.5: 0.2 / 31.4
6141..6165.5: 1.2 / 30.9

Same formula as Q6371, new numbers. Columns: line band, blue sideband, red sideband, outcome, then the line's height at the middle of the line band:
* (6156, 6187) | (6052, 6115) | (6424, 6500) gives 2.0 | 32.4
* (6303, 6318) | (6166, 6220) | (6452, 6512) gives -0.6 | 31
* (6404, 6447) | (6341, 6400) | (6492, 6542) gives 0.0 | 31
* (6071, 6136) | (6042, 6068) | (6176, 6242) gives 2.6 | 32.6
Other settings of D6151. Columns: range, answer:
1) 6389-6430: 31.3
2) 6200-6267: 31.7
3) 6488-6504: 31.7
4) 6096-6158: 30.8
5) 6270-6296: 31.3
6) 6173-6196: 29.5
